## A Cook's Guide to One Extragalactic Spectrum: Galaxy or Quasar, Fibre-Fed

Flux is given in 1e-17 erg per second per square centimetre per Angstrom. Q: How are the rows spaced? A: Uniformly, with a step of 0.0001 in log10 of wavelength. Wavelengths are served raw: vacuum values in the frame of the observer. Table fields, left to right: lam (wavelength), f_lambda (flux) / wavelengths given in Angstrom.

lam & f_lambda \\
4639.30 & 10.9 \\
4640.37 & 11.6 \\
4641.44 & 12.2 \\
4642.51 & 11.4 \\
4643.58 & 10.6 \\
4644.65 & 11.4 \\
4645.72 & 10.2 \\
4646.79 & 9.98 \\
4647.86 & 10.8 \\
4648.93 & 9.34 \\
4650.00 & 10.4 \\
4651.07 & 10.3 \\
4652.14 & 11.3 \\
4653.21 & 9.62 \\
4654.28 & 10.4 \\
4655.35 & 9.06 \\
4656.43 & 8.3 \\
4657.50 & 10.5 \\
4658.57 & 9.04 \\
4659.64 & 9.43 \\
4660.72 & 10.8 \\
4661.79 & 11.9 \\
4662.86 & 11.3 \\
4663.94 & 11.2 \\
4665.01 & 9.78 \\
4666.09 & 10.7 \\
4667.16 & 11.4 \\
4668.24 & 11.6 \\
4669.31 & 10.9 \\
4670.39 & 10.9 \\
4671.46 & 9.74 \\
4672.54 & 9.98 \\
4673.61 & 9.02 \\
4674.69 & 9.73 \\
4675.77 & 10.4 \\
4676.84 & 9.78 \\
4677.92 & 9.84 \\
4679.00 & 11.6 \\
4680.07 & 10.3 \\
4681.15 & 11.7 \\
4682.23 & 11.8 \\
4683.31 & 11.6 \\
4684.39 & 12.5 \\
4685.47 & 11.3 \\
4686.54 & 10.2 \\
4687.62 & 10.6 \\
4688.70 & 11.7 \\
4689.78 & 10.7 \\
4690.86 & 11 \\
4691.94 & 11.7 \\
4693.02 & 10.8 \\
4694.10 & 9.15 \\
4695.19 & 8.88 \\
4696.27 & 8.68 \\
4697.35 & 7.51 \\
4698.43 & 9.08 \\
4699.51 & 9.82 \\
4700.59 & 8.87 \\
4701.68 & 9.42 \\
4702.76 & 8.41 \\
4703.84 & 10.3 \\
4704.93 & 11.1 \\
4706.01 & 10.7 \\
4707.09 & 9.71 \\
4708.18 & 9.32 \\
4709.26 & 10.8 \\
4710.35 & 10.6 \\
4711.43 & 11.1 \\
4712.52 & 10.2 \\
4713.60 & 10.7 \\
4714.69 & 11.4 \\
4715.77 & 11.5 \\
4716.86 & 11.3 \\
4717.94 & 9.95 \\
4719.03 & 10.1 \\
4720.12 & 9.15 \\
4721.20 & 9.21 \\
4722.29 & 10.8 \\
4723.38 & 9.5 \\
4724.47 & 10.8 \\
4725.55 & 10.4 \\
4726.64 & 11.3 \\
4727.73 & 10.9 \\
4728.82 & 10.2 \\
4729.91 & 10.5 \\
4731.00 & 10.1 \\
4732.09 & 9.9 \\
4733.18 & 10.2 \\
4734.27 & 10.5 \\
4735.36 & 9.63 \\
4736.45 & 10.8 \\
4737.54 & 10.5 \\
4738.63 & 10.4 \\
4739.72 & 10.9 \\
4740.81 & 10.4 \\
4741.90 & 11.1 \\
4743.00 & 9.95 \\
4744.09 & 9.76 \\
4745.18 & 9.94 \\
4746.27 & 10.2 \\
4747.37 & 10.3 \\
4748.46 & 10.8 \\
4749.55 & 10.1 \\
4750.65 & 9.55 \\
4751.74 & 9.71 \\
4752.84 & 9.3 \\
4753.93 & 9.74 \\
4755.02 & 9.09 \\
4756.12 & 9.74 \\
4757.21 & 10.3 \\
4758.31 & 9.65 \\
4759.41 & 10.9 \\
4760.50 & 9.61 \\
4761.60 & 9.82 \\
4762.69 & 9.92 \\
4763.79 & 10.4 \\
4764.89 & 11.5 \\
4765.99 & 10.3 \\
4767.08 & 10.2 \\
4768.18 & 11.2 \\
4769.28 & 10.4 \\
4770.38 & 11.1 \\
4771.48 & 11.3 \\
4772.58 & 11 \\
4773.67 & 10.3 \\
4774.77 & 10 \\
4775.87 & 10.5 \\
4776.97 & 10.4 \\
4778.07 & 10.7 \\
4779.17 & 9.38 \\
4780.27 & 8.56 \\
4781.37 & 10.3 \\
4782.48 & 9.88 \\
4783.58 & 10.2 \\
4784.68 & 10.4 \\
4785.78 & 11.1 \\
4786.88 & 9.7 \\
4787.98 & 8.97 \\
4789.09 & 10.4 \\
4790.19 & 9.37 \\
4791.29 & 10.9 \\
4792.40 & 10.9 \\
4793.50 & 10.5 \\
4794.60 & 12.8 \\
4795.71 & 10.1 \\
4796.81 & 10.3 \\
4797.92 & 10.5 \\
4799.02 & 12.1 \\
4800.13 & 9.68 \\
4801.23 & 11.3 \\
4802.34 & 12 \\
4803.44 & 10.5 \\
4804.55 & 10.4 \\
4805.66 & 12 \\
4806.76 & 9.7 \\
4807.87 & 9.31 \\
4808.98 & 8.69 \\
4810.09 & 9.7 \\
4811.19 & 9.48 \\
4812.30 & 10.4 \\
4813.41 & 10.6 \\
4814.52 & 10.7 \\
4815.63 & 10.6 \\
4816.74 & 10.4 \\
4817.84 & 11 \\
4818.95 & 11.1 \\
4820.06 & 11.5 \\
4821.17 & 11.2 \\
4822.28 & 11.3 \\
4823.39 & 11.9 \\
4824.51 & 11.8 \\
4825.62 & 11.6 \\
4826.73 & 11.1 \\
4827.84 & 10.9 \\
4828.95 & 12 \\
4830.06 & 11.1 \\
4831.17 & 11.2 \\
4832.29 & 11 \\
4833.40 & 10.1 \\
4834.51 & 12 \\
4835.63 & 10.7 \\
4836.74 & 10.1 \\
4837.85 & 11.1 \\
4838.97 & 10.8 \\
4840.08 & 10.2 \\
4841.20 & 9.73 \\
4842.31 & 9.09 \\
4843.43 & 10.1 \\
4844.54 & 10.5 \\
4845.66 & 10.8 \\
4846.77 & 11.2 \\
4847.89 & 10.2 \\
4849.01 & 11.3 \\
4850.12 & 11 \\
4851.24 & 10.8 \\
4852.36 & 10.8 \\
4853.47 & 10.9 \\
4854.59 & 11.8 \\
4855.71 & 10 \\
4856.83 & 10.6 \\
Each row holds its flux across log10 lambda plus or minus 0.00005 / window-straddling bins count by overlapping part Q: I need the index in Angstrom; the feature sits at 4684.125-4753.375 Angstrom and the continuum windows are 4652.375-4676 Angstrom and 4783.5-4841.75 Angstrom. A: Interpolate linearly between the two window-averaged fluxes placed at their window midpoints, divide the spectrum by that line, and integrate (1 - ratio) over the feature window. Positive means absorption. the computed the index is 1.3 Angstrom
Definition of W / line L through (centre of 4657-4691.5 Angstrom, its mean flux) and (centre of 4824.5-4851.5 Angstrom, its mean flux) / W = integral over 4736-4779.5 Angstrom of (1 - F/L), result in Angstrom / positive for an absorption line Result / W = 1.9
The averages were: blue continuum 10.7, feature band 10.3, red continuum 10.8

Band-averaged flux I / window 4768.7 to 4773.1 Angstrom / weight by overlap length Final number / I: 10.9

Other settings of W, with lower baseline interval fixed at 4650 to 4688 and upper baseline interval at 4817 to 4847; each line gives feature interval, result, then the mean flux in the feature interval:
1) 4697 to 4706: 1.00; 9.44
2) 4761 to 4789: 1.26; 10.3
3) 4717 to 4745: 1.03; 10.3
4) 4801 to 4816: 0.70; 10.4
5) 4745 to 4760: 1.09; 9.95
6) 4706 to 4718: 0.01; 10.6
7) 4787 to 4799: 0.35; 10.5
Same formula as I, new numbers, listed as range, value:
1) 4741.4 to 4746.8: 10.2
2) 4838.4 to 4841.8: 10.2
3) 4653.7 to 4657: 9.27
